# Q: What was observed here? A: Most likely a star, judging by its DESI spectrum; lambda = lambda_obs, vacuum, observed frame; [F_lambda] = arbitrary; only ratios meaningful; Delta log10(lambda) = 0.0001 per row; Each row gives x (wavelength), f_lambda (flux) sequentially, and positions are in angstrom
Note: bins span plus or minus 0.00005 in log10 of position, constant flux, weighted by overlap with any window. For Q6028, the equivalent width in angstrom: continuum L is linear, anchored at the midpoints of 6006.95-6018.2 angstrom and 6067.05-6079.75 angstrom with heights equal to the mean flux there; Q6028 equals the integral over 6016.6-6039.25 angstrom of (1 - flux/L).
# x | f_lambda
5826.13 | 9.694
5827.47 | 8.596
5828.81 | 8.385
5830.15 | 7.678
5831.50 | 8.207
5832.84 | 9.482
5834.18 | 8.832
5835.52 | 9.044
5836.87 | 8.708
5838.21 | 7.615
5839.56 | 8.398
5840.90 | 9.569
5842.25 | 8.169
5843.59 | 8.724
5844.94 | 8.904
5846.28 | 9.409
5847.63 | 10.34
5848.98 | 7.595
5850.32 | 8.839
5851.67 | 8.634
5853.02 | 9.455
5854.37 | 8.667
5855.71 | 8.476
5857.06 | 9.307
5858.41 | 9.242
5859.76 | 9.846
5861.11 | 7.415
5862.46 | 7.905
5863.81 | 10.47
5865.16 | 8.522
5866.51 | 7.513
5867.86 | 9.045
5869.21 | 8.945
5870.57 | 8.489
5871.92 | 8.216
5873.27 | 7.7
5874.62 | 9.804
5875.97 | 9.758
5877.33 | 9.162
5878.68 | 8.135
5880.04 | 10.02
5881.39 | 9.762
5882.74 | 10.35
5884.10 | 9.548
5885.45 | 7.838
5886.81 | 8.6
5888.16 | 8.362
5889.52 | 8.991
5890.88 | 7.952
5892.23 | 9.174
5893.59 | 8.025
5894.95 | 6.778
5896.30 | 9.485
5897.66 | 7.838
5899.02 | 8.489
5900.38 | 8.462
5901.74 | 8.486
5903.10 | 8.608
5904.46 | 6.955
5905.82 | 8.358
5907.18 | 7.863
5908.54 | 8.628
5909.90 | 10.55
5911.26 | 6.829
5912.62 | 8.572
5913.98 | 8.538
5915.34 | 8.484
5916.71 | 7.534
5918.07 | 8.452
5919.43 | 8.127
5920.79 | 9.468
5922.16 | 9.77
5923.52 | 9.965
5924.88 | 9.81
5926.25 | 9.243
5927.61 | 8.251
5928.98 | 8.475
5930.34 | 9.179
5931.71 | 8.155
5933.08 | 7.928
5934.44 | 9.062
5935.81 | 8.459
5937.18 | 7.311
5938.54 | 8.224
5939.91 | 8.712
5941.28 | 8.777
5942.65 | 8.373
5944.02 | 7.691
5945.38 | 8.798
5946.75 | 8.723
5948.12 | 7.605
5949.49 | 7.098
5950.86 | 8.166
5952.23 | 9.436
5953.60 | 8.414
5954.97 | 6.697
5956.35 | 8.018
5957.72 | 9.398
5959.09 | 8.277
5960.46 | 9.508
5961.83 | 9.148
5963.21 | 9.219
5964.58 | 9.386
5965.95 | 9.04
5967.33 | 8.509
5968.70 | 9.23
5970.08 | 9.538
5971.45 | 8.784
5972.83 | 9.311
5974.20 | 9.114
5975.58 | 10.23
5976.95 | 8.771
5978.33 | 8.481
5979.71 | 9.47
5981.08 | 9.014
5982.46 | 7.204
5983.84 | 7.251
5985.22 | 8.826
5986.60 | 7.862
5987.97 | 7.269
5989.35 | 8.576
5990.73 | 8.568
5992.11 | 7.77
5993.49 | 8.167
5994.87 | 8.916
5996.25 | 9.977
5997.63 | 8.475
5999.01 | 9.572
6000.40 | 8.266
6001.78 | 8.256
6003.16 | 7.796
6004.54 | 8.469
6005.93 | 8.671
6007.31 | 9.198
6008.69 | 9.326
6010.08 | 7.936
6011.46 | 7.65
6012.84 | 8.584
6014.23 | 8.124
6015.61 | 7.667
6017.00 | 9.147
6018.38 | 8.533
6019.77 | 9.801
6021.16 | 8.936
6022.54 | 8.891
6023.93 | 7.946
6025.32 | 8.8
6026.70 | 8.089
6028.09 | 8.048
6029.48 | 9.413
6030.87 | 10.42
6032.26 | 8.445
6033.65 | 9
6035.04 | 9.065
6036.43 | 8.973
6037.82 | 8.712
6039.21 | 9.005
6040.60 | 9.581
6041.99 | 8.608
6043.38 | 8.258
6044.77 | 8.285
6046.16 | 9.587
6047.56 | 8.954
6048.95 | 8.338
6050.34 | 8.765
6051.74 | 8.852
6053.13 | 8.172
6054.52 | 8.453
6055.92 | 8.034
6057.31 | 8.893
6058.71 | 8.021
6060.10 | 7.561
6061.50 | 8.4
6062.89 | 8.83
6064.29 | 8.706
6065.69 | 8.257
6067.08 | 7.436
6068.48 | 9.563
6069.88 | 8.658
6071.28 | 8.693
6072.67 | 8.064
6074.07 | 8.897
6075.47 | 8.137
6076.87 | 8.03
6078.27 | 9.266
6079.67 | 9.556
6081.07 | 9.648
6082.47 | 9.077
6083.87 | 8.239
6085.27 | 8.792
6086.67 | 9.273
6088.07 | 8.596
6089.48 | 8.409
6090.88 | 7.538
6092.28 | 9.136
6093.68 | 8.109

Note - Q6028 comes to -1.1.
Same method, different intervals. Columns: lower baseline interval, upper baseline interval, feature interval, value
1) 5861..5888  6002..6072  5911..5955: 1.58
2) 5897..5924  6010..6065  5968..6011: -0.32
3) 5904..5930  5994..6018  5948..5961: 0.52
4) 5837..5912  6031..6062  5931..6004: 1.14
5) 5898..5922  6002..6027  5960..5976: -1.43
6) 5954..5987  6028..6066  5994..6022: 0.25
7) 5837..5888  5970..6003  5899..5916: 0.80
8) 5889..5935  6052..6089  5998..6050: -0.82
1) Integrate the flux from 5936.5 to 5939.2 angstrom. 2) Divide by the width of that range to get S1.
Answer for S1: 7.78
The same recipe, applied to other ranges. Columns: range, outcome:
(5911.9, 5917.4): 8.27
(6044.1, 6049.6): 8.79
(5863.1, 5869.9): 8.89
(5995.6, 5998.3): 9.22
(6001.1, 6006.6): 8.29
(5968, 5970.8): 9.38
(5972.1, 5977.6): 9.36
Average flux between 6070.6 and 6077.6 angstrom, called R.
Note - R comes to 8.37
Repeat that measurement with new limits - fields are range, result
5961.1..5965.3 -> 9.26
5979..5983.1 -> 8.58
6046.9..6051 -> 8.69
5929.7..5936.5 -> 8.54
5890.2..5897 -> 8.29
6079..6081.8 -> 9.6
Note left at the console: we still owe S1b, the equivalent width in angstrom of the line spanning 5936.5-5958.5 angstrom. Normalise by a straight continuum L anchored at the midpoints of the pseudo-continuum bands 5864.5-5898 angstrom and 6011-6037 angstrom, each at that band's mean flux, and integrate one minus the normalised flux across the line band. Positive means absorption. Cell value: 1.3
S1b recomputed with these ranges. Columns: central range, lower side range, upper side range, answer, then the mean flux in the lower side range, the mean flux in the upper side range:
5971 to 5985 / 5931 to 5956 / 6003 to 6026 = -0.6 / 8.2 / 8.57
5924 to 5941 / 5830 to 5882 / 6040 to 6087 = 0.3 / 8.83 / 8.64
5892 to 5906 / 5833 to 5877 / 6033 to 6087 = 0.9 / 8.81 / 8.68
